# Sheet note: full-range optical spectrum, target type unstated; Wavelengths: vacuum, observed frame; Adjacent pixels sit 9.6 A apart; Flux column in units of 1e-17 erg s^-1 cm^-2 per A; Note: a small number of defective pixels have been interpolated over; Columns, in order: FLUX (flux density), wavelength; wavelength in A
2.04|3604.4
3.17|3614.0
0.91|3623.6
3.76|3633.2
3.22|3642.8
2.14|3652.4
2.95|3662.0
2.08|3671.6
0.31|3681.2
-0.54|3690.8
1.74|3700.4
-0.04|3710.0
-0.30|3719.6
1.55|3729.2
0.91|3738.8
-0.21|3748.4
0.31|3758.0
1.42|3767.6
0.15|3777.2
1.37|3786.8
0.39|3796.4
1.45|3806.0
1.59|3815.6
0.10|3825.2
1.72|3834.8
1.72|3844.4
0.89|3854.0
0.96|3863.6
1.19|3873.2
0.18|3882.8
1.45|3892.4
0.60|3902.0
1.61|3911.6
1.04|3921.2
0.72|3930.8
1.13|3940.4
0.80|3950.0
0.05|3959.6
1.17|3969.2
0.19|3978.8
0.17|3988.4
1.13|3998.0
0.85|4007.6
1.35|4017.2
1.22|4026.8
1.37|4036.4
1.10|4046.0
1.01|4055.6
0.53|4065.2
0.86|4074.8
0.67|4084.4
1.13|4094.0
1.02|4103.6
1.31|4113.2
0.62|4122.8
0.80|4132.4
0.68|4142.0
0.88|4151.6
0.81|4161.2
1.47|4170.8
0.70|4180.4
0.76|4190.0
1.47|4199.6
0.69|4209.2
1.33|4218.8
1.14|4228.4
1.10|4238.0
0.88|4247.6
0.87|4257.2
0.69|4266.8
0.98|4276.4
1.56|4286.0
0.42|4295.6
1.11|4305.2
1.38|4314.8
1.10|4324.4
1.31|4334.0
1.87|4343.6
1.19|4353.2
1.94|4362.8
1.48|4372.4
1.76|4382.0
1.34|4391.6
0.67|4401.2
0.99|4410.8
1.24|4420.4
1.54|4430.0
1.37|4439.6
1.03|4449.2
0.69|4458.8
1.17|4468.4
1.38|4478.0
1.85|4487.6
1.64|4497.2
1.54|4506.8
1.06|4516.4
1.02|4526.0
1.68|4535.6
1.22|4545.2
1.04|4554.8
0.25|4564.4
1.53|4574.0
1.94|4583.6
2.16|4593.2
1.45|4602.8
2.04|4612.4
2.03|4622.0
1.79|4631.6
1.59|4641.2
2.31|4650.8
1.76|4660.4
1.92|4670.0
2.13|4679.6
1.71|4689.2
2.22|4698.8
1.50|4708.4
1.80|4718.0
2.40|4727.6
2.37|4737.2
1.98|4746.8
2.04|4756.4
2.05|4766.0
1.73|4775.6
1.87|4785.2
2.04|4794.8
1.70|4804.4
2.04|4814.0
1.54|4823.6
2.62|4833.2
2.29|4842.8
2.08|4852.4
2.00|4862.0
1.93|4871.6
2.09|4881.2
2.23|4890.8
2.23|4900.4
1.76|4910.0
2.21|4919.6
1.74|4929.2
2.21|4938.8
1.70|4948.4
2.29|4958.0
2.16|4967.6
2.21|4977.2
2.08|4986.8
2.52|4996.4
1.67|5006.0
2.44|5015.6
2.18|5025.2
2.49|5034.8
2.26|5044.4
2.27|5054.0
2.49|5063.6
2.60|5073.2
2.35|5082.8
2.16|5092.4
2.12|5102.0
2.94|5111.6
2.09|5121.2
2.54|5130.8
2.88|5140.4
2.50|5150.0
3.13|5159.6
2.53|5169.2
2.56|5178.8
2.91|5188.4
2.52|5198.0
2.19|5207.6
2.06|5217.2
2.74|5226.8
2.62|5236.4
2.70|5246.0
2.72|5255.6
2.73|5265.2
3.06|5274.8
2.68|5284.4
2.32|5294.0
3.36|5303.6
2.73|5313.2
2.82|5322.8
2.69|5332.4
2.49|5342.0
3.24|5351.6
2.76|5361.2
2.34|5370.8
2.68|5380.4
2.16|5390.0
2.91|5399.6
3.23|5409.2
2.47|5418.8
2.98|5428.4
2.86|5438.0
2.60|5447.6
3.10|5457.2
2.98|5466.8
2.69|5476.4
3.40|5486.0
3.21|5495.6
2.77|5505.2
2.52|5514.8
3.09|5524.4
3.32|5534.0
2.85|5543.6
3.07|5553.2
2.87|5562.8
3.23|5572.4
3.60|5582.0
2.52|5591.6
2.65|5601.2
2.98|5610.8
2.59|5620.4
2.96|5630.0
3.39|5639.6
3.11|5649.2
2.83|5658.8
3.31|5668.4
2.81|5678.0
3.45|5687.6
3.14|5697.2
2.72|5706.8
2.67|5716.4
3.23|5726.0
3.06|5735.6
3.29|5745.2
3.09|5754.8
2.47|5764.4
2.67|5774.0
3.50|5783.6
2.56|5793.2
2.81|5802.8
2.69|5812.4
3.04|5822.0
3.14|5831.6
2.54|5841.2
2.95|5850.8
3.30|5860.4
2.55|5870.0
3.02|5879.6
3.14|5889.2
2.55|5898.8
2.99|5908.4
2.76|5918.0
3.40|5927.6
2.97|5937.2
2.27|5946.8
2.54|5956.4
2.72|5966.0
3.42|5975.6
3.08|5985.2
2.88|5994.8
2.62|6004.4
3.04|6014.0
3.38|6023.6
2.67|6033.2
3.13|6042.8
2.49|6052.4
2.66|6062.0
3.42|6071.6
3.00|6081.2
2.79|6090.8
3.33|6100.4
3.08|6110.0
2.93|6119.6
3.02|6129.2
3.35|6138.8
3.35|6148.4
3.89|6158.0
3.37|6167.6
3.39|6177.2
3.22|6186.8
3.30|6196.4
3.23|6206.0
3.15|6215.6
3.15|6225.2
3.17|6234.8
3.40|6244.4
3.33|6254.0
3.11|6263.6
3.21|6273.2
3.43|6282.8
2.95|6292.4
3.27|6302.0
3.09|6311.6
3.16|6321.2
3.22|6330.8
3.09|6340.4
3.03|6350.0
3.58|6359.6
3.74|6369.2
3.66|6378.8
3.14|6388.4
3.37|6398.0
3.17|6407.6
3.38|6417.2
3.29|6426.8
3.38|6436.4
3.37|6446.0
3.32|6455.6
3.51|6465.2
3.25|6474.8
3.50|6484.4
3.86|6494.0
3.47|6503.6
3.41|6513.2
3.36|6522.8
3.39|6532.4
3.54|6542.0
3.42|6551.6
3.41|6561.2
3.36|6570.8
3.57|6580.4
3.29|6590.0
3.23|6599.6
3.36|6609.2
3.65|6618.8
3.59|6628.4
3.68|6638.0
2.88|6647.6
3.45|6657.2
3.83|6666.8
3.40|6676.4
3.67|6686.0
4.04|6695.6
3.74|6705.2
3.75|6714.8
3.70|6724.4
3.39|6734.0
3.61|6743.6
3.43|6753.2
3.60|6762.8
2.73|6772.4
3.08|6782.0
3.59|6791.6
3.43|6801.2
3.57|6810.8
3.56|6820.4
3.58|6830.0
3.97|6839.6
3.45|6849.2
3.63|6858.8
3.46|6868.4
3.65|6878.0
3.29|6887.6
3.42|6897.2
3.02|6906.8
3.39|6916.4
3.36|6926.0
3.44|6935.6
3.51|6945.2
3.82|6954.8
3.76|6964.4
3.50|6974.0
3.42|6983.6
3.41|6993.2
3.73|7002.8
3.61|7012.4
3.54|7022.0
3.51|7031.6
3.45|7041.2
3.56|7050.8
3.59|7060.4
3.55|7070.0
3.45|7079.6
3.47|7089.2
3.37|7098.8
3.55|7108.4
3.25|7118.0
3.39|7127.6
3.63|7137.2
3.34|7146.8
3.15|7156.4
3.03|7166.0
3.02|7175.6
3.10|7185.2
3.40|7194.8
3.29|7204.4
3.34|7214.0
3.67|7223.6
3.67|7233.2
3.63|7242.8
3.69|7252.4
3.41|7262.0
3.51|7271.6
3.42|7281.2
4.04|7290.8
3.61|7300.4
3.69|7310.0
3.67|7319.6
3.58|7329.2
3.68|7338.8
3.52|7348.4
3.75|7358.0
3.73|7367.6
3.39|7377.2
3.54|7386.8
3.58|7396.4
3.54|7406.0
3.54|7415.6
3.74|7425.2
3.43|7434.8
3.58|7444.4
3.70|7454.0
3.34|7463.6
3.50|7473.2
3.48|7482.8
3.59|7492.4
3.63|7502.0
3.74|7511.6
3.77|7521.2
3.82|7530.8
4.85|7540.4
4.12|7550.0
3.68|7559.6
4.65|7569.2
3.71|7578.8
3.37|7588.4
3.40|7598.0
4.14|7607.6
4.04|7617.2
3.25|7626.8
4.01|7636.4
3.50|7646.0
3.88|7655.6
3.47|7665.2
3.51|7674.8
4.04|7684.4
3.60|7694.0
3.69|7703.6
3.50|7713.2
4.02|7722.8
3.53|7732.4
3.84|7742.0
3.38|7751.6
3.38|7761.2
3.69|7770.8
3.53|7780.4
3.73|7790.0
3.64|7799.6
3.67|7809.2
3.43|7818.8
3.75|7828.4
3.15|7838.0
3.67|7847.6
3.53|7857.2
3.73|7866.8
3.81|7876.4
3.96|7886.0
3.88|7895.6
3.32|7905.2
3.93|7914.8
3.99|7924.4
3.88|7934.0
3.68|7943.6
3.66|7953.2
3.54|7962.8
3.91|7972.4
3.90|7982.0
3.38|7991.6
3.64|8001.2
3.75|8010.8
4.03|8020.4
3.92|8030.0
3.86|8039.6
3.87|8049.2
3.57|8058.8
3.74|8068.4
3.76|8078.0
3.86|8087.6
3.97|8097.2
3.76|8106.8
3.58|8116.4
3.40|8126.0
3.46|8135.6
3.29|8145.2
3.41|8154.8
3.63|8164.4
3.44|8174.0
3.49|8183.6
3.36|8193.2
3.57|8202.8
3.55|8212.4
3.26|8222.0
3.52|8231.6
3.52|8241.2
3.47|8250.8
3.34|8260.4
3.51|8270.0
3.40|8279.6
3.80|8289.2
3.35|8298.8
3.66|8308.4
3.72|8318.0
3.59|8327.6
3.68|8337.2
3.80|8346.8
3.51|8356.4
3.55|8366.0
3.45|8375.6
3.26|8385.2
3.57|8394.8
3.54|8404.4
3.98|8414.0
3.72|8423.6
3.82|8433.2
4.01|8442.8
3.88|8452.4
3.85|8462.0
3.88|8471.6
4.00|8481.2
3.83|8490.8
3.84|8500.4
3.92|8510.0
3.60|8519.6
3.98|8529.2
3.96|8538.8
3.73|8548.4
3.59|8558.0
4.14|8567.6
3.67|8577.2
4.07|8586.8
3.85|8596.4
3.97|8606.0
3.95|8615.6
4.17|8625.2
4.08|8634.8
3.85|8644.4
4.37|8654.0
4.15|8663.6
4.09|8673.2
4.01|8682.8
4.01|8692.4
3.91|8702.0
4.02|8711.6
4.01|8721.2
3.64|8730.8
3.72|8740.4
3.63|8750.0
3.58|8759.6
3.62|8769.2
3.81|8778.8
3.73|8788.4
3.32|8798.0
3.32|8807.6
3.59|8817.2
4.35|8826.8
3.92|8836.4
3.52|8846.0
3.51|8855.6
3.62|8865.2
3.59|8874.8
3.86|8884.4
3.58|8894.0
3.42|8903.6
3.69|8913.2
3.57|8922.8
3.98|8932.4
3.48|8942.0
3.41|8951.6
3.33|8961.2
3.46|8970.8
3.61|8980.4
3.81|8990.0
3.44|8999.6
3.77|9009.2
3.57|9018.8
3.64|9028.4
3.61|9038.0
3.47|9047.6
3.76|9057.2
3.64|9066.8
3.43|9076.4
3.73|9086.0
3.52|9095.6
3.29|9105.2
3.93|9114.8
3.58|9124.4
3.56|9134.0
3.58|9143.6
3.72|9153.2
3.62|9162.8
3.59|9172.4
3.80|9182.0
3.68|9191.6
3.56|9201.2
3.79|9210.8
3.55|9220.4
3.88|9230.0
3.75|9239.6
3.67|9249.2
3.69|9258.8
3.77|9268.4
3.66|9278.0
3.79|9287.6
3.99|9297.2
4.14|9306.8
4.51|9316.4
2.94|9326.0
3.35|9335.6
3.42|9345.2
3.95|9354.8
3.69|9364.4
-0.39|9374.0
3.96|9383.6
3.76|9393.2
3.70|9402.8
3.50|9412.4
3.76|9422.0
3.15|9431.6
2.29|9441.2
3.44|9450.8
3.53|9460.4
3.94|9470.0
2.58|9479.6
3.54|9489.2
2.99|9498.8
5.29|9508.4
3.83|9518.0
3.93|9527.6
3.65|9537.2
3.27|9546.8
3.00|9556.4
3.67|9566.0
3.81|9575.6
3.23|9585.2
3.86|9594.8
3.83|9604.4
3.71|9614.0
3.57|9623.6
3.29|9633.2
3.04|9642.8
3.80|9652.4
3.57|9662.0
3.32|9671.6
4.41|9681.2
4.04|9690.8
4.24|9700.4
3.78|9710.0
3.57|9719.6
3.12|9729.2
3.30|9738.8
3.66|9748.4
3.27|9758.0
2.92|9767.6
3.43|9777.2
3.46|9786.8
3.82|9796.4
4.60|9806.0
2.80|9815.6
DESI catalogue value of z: 0.149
